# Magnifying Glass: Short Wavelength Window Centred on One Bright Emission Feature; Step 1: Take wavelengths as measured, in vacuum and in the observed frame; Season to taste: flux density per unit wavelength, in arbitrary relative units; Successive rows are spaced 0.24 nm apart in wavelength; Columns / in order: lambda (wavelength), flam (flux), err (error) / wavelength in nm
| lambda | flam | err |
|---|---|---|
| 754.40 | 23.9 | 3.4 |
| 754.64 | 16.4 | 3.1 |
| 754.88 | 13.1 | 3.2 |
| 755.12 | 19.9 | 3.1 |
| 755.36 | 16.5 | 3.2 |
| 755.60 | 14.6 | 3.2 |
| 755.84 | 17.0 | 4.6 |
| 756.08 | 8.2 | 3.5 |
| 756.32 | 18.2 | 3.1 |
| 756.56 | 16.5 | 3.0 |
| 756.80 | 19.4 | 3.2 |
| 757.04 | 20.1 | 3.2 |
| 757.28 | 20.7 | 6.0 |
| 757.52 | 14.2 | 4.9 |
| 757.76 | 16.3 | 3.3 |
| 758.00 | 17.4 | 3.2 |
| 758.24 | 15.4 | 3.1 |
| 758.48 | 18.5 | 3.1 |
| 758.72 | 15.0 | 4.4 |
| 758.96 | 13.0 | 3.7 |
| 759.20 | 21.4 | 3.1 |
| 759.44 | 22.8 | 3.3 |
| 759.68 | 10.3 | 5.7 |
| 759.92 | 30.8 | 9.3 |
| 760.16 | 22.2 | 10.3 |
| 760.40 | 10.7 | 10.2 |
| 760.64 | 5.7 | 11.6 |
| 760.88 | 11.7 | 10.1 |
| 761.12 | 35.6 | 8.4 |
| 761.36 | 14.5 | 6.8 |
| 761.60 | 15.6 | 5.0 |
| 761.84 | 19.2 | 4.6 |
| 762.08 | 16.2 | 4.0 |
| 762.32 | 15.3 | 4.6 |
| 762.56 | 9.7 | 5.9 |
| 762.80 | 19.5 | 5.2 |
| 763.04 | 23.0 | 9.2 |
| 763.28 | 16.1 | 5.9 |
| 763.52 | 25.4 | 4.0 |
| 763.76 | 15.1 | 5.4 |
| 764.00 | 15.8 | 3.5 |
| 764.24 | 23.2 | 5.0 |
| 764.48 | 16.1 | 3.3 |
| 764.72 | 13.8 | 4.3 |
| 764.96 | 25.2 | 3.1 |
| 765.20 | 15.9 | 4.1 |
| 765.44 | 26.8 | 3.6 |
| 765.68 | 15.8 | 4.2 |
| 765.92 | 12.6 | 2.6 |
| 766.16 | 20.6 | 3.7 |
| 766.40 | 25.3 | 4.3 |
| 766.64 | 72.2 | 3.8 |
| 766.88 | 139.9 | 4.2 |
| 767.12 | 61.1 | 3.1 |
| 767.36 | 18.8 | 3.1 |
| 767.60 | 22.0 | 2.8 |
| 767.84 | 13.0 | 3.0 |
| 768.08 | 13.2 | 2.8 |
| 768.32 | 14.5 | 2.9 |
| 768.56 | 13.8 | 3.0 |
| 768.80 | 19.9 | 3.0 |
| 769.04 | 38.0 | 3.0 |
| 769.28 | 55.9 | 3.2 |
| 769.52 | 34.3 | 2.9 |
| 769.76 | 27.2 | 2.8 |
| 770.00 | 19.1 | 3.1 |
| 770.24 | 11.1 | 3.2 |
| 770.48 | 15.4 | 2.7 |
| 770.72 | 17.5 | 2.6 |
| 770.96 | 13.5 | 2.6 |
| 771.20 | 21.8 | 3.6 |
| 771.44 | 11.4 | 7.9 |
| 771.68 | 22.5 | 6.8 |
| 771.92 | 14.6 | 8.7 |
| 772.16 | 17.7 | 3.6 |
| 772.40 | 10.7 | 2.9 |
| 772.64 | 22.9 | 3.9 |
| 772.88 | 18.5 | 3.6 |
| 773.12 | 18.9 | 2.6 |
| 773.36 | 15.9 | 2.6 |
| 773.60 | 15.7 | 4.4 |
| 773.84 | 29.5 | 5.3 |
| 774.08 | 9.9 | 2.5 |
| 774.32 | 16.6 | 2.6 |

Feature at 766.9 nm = H-alpha 6563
